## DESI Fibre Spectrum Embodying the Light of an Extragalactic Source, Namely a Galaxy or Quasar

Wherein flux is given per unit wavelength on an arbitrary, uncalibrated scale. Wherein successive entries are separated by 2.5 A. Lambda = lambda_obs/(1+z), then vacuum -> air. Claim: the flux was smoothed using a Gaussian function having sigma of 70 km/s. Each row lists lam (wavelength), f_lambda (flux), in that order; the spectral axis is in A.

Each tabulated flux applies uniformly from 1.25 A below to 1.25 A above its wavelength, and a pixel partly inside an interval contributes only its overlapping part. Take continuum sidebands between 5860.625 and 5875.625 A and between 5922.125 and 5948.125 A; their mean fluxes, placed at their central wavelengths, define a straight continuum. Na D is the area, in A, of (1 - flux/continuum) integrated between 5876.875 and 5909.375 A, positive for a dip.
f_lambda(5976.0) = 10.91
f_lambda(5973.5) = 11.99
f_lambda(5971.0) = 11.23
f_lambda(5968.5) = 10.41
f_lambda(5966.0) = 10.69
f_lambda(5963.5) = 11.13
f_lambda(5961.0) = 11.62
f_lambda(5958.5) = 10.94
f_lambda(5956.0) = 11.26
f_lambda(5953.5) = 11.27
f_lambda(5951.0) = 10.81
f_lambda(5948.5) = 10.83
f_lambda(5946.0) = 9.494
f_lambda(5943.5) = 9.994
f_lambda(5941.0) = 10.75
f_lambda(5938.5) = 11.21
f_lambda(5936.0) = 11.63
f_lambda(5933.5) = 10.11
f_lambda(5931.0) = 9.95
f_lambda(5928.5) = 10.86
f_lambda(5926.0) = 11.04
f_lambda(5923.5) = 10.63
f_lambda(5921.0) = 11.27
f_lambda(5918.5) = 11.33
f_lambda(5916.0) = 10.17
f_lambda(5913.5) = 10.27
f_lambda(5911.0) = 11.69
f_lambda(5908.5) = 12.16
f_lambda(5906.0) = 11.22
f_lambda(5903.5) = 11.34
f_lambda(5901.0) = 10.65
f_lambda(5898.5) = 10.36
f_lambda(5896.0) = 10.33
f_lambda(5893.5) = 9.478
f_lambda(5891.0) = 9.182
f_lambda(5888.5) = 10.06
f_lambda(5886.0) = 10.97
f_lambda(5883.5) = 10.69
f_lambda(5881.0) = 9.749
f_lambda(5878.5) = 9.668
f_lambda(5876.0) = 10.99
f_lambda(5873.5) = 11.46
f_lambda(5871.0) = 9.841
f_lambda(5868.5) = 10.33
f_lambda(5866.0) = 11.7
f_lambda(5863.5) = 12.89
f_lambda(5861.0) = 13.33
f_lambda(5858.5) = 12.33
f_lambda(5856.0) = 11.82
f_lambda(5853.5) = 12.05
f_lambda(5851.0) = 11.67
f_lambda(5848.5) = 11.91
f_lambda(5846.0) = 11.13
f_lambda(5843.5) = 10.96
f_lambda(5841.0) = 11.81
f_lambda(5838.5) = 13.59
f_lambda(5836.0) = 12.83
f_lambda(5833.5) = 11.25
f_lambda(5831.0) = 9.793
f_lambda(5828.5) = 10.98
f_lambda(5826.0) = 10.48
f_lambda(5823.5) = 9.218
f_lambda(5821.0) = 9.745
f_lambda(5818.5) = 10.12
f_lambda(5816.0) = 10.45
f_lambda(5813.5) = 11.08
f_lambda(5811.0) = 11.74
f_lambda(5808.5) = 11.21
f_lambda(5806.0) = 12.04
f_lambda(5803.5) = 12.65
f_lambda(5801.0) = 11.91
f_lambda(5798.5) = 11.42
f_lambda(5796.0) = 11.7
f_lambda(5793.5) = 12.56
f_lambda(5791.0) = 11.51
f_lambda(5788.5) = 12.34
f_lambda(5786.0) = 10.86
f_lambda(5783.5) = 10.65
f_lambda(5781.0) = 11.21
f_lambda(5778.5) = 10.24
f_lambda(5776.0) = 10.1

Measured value 2.0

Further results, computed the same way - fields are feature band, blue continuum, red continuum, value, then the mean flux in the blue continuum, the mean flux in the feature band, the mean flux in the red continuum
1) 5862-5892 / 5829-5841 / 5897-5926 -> 1.9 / 11.8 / 10.7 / 11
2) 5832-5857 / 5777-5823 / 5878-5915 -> -2.2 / 11.3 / 11.9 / 10.5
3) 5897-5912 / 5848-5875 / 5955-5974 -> 0.4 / 11.7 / 11.2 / 11.1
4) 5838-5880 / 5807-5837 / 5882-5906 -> -4.0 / 10.7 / 11.6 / 10.4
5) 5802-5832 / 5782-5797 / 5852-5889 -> 1.7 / 11.6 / 10.8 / 11.2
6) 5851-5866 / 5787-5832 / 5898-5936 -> -1.8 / 11.2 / 12.4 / 10.9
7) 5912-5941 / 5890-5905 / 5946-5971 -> -0.5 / 10.3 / 10.8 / 10.9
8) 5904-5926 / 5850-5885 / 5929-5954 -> -0.5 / 11.3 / 11.1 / 10.6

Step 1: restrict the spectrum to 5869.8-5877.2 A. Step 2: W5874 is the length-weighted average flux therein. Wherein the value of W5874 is 10.8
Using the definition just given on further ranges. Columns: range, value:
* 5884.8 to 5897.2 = 10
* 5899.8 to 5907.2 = 11.1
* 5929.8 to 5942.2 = 10.7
